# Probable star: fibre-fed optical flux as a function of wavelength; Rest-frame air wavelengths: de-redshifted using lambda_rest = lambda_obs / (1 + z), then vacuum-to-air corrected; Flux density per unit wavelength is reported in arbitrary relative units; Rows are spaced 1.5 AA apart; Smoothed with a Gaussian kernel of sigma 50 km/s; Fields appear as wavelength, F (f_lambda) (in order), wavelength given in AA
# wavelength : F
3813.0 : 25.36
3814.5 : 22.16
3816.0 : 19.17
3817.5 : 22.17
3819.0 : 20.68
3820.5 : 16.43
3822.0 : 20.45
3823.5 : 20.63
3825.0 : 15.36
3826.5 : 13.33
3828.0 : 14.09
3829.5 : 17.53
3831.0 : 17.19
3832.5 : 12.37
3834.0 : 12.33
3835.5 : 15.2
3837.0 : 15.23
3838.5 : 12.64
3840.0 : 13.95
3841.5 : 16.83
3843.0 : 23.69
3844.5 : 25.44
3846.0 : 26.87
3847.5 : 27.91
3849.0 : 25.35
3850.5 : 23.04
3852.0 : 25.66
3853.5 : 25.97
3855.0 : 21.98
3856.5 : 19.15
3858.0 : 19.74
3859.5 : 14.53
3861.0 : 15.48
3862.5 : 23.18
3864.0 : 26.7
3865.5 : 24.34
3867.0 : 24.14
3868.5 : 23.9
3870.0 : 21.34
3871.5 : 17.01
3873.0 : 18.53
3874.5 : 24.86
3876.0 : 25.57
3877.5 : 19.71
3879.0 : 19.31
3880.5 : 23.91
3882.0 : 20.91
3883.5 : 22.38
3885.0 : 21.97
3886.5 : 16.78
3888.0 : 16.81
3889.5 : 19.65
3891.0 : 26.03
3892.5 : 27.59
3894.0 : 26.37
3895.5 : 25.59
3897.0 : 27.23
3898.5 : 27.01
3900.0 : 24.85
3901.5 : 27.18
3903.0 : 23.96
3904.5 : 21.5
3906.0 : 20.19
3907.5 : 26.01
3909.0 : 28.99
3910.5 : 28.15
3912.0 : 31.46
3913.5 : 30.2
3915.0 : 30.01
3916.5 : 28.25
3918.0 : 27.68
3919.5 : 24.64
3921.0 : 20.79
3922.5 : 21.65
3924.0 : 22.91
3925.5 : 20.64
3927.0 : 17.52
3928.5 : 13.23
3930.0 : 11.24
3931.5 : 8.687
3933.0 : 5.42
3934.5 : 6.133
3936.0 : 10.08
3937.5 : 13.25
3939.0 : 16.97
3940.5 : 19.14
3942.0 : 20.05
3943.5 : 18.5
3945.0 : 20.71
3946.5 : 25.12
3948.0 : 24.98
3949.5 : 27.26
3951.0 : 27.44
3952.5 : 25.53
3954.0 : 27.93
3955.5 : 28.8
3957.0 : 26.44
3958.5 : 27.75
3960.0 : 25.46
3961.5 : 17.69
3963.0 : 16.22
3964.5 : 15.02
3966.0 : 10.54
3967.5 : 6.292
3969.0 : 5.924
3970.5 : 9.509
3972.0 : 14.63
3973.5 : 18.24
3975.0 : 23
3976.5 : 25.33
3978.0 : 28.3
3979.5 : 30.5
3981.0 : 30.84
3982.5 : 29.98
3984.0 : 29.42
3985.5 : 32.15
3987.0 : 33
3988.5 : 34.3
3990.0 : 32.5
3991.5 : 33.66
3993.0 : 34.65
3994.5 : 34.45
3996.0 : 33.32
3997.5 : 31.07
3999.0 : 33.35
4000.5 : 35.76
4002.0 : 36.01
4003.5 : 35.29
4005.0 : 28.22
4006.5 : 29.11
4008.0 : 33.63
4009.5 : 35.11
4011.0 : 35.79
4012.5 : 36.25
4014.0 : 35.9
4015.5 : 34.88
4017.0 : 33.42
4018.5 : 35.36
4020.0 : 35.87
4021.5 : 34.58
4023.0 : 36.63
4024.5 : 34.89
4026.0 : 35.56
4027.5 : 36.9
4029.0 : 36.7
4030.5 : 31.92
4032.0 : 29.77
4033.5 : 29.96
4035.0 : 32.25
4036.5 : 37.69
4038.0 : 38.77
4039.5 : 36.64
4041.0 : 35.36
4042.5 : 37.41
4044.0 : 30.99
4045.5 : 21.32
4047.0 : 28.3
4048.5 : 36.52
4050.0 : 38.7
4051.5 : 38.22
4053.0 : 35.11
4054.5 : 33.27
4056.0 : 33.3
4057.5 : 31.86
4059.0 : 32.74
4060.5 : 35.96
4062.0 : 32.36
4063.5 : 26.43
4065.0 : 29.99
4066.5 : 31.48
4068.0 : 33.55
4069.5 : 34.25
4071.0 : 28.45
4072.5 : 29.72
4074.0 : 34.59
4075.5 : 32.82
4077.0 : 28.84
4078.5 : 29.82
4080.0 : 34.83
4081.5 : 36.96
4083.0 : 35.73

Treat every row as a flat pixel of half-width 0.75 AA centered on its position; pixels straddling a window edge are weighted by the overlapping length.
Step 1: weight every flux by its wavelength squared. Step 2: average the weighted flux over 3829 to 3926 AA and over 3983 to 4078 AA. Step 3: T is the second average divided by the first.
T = 1.61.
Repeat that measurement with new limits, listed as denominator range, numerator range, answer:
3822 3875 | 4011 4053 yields 1.91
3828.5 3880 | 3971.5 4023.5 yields 1.68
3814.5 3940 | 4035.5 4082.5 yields 1.75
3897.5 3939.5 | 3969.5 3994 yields 1.34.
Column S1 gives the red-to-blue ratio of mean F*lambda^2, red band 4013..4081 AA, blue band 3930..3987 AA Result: 1.7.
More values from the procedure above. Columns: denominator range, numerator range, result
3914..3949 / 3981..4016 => 1.84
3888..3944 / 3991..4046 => 1.67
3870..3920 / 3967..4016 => 1.27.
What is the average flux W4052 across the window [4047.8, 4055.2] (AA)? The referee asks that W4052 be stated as 36.4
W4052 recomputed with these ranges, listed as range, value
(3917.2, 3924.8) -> 23.5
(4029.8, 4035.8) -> 31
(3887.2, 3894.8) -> 23.3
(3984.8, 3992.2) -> 33.1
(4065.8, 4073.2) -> 31.5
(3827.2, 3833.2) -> 15.3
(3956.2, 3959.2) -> 27.1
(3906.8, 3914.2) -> 29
